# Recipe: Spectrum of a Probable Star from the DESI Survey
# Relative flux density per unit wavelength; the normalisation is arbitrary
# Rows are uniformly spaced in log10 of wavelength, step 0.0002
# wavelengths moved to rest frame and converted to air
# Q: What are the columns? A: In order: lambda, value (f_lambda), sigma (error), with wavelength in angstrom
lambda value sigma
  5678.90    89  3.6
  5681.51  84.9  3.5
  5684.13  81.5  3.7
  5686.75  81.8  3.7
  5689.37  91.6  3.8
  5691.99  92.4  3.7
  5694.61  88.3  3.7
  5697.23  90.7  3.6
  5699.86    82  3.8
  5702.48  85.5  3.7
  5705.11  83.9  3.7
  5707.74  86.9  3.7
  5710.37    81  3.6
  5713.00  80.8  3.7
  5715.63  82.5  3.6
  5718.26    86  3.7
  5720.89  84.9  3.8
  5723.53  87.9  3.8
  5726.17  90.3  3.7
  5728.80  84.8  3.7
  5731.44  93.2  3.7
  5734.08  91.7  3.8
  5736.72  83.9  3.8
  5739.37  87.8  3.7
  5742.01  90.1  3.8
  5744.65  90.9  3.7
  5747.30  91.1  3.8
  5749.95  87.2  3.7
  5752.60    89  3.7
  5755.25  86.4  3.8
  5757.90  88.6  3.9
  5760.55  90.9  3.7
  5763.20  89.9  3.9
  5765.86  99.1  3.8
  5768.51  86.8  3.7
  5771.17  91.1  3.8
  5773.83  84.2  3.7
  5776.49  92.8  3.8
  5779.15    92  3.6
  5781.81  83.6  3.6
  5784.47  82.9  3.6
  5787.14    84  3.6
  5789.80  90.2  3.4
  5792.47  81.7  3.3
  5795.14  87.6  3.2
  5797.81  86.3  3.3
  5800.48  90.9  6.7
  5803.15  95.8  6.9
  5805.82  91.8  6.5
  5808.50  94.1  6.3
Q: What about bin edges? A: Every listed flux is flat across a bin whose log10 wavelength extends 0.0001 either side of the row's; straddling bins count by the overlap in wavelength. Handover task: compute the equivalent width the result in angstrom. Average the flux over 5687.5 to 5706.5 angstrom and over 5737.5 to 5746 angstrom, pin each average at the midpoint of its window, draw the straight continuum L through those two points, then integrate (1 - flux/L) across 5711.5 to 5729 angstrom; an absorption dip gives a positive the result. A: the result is 0.6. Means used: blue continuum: 87.6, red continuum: 89.2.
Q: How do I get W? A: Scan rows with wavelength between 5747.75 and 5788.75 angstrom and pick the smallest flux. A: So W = 82.9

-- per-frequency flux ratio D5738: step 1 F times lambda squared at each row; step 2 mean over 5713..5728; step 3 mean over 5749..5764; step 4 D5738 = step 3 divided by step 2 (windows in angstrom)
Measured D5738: 1.05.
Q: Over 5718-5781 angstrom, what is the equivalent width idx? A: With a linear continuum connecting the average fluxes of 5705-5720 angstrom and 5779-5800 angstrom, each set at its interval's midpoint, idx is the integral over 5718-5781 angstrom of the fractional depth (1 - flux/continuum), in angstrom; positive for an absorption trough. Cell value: -3.4 angstrom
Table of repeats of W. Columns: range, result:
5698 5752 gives 80.8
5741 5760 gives 86.4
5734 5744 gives 83.9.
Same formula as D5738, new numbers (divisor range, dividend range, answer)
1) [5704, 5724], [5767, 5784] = 1.07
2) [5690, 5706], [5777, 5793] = 1.02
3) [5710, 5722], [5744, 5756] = 1.08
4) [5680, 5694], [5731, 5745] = 1.05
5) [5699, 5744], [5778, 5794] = 1.02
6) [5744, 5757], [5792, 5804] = 1.02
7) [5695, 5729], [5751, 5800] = 1.06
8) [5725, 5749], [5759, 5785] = 1.02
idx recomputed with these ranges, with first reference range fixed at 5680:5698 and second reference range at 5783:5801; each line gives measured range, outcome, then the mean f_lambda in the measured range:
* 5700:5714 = 0.6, 83.5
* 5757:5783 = -1.1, 90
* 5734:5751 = -0.4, 88.8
